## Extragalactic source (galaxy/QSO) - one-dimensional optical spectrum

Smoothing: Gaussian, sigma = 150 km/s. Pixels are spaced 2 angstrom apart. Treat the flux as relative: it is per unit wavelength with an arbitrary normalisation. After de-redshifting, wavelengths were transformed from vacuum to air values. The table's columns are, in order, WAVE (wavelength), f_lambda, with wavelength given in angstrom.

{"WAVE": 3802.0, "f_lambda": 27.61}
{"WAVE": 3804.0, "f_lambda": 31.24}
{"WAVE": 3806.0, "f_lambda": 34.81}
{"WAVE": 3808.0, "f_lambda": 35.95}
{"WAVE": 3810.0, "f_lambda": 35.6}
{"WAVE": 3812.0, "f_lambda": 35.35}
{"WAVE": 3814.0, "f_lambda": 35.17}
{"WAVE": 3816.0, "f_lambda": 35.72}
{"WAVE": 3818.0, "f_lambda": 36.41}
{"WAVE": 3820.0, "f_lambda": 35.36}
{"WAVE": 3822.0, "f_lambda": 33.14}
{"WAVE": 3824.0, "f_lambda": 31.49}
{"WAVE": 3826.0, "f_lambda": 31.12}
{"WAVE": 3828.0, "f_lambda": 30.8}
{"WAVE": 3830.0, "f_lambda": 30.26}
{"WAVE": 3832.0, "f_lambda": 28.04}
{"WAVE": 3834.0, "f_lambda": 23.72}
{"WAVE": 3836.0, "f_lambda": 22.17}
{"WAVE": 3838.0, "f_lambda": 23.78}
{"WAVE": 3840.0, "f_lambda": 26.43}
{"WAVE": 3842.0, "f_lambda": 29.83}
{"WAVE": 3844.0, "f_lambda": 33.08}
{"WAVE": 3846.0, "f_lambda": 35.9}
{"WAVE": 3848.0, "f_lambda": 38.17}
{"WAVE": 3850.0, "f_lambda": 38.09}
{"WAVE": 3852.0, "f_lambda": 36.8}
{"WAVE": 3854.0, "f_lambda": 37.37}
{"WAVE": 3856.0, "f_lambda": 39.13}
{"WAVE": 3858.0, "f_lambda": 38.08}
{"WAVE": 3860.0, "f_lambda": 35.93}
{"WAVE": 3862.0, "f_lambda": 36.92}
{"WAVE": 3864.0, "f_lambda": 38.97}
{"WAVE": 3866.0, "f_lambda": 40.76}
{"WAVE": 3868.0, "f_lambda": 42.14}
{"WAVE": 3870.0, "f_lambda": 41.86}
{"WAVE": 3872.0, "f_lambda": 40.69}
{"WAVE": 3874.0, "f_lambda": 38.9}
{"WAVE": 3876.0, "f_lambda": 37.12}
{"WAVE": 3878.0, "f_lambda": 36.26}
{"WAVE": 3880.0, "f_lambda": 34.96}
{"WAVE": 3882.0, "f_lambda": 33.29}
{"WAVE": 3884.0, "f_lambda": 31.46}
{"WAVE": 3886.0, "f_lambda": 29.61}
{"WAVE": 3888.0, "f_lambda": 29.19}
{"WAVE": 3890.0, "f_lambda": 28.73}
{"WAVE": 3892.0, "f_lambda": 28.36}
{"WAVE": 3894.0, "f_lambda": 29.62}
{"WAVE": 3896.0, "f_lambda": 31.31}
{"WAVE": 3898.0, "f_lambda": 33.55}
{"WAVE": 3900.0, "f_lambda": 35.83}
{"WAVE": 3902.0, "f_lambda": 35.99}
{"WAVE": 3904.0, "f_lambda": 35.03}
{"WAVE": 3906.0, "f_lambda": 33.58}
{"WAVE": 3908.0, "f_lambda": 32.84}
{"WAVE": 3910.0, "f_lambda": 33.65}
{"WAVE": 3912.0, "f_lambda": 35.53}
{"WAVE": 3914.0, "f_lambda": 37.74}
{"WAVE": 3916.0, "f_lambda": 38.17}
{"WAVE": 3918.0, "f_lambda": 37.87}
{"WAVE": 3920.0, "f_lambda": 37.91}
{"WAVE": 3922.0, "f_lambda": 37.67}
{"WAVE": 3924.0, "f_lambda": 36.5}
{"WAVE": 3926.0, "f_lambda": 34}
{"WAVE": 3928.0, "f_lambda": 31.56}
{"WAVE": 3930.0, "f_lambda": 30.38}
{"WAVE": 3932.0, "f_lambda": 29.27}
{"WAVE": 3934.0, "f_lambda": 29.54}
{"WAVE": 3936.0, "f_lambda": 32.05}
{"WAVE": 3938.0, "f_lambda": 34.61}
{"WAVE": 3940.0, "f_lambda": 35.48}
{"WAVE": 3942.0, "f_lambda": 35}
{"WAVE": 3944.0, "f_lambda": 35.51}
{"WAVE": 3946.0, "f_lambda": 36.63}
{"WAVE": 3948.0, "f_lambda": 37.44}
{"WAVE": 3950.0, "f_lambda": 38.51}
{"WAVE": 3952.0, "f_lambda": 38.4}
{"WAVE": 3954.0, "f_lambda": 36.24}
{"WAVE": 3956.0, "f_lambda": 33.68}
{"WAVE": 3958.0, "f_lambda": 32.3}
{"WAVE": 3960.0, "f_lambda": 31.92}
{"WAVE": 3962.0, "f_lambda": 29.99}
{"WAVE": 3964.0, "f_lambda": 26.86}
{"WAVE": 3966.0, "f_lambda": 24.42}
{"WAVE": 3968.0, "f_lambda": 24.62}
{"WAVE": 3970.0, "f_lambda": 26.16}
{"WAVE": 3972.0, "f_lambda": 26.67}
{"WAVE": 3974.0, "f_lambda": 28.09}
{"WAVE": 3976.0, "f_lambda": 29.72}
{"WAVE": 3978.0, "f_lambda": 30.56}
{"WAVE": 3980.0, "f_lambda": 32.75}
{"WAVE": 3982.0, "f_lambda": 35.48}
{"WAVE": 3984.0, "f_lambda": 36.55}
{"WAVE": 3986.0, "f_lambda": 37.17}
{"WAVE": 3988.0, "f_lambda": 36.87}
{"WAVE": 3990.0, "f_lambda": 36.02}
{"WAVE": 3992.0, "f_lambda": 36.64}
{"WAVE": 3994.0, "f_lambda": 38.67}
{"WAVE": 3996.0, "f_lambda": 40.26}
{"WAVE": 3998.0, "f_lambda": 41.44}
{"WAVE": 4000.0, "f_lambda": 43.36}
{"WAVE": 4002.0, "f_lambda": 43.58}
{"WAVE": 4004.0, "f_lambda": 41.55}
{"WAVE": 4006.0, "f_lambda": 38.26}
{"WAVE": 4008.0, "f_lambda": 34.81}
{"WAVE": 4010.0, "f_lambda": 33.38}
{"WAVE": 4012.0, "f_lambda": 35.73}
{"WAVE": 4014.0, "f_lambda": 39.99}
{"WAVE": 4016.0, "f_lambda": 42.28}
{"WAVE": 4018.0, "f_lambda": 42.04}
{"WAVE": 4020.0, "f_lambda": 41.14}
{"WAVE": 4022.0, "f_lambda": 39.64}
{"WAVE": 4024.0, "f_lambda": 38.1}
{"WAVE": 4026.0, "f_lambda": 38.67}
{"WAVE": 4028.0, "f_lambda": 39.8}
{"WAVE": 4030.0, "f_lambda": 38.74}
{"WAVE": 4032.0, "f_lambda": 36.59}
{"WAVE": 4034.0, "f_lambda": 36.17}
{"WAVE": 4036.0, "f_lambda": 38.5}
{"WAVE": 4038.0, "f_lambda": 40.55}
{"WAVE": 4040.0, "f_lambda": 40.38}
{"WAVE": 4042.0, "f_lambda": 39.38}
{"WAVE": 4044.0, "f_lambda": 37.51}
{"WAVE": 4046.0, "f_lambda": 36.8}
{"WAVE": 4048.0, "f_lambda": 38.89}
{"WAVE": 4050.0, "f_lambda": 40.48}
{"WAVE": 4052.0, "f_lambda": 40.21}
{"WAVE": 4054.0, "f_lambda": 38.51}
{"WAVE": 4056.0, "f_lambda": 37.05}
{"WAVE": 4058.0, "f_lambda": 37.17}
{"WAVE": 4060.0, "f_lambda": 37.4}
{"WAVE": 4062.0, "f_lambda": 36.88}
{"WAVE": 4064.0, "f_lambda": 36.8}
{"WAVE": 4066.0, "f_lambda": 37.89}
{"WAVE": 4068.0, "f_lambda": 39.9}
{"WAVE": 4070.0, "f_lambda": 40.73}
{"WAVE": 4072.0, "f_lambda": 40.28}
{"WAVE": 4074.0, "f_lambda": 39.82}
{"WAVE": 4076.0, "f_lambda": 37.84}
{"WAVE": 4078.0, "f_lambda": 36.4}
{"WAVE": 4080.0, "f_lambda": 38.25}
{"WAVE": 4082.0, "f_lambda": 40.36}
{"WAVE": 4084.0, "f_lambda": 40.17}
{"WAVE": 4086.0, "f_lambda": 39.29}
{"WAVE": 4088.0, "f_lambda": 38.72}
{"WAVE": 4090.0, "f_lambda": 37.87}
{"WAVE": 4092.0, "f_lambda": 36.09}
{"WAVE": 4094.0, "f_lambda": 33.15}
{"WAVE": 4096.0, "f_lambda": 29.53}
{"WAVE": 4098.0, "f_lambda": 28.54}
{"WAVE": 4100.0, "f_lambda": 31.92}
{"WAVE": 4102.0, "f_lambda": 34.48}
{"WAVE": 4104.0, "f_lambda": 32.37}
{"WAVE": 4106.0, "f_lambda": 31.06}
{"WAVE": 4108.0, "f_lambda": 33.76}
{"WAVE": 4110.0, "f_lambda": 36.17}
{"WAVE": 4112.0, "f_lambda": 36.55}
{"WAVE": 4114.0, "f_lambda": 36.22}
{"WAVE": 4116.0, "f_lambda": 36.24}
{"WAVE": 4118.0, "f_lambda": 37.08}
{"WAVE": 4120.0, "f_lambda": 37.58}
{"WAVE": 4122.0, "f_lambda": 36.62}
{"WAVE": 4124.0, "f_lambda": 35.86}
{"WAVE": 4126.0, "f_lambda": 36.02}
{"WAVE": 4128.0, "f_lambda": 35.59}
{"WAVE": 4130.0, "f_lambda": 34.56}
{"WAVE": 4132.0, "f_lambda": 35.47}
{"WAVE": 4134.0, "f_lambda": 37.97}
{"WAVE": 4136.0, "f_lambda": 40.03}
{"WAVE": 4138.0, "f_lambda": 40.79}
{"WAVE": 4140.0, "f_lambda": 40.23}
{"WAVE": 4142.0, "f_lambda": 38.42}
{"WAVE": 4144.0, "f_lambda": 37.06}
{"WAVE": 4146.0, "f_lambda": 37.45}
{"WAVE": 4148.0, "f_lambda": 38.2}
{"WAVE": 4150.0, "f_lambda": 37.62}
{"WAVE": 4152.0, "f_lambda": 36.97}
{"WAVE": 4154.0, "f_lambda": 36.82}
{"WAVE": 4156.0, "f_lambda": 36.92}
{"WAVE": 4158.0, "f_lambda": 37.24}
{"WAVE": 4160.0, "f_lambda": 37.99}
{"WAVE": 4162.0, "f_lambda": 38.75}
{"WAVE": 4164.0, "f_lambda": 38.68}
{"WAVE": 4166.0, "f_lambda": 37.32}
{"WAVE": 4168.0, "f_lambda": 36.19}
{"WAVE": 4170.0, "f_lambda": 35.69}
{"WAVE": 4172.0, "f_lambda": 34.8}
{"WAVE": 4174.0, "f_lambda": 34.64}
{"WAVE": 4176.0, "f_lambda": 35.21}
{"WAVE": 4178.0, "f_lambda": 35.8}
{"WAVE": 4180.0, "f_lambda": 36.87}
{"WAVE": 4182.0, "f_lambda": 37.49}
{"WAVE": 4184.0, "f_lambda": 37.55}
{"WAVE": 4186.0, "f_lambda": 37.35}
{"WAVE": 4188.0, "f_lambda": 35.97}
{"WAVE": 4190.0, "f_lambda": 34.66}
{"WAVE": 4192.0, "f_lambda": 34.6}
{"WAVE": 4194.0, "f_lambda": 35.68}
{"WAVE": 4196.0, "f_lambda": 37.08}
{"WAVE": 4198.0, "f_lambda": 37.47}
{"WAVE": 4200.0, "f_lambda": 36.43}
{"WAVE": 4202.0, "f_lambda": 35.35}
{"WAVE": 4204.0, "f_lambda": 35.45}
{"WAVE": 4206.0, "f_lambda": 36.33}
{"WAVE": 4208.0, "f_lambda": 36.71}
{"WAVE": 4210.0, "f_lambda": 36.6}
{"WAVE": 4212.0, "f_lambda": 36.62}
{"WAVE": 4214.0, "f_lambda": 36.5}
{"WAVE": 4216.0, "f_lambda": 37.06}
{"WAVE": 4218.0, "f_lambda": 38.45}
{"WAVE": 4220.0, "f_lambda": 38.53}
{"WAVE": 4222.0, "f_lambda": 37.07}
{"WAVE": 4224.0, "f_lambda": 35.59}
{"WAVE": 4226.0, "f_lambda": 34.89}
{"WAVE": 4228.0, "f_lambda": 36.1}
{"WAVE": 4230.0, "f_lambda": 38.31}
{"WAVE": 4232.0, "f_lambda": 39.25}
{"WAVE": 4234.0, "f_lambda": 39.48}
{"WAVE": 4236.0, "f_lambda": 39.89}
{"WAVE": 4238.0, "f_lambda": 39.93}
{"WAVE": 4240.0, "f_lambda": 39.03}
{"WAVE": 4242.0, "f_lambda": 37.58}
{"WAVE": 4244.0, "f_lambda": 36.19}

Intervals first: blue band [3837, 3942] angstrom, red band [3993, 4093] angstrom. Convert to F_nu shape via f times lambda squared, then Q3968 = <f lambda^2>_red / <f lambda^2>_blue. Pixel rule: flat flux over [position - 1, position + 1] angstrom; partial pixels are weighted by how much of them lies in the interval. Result 1.2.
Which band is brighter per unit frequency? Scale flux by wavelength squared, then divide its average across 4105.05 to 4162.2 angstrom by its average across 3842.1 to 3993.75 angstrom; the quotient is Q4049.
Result 1.20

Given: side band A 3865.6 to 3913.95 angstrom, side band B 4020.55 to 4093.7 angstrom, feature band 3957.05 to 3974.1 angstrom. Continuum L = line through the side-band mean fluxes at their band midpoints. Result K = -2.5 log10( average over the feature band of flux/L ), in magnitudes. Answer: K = 0.29 mag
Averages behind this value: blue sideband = 34.6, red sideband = 38.5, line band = 27.9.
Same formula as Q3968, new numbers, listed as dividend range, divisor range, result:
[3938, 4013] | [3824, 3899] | 1.09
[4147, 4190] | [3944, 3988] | 1.26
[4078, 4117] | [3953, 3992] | 1.19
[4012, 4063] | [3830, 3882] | 1.22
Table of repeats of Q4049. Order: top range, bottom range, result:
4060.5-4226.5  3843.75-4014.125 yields 1.17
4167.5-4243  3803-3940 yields 1.28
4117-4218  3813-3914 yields 1.26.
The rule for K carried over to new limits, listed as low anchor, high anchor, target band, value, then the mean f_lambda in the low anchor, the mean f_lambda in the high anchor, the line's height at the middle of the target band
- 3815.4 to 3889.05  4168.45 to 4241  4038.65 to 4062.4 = -0.08 mag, 34.1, 36.8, 35.6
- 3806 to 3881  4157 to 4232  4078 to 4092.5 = -0.08 mag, 34.6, 36.6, 36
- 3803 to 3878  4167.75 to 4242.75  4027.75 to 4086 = -0.08 mag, 34.5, 36.8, 35.9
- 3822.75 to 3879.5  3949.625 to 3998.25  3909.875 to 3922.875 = -0.11 mag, 34.4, 33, 33.7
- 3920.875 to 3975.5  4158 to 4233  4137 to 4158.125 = -0.07 mag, 32.3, 36.6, 35.8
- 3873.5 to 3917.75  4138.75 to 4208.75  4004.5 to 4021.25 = -0.11 mag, 33.7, 36.8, 35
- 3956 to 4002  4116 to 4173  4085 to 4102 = 0.05 mag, 33.3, 37.3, 36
